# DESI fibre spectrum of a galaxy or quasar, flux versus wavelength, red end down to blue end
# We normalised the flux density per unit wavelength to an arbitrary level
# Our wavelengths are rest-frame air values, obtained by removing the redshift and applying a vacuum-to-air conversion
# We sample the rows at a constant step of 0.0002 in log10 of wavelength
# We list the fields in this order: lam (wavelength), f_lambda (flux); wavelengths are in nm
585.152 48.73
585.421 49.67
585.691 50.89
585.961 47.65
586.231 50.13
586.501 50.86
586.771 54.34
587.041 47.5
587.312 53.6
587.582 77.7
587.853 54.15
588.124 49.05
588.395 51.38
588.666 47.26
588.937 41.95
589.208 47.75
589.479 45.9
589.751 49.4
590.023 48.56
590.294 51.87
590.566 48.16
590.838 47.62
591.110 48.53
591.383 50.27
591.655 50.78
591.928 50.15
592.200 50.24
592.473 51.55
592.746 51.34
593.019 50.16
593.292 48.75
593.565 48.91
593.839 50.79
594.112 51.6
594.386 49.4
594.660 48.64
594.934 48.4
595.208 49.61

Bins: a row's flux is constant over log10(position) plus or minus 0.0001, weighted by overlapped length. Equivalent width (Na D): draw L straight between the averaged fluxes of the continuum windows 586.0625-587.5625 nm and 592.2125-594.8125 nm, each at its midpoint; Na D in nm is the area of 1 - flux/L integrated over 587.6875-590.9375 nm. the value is 0.20 nm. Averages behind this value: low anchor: 53.3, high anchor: 50.1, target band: 48.9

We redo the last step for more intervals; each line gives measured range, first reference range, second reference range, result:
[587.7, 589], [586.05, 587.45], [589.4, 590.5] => 0.02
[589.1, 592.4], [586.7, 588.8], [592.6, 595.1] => 0.19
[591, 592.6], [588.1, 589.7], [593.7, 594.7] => -0.05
